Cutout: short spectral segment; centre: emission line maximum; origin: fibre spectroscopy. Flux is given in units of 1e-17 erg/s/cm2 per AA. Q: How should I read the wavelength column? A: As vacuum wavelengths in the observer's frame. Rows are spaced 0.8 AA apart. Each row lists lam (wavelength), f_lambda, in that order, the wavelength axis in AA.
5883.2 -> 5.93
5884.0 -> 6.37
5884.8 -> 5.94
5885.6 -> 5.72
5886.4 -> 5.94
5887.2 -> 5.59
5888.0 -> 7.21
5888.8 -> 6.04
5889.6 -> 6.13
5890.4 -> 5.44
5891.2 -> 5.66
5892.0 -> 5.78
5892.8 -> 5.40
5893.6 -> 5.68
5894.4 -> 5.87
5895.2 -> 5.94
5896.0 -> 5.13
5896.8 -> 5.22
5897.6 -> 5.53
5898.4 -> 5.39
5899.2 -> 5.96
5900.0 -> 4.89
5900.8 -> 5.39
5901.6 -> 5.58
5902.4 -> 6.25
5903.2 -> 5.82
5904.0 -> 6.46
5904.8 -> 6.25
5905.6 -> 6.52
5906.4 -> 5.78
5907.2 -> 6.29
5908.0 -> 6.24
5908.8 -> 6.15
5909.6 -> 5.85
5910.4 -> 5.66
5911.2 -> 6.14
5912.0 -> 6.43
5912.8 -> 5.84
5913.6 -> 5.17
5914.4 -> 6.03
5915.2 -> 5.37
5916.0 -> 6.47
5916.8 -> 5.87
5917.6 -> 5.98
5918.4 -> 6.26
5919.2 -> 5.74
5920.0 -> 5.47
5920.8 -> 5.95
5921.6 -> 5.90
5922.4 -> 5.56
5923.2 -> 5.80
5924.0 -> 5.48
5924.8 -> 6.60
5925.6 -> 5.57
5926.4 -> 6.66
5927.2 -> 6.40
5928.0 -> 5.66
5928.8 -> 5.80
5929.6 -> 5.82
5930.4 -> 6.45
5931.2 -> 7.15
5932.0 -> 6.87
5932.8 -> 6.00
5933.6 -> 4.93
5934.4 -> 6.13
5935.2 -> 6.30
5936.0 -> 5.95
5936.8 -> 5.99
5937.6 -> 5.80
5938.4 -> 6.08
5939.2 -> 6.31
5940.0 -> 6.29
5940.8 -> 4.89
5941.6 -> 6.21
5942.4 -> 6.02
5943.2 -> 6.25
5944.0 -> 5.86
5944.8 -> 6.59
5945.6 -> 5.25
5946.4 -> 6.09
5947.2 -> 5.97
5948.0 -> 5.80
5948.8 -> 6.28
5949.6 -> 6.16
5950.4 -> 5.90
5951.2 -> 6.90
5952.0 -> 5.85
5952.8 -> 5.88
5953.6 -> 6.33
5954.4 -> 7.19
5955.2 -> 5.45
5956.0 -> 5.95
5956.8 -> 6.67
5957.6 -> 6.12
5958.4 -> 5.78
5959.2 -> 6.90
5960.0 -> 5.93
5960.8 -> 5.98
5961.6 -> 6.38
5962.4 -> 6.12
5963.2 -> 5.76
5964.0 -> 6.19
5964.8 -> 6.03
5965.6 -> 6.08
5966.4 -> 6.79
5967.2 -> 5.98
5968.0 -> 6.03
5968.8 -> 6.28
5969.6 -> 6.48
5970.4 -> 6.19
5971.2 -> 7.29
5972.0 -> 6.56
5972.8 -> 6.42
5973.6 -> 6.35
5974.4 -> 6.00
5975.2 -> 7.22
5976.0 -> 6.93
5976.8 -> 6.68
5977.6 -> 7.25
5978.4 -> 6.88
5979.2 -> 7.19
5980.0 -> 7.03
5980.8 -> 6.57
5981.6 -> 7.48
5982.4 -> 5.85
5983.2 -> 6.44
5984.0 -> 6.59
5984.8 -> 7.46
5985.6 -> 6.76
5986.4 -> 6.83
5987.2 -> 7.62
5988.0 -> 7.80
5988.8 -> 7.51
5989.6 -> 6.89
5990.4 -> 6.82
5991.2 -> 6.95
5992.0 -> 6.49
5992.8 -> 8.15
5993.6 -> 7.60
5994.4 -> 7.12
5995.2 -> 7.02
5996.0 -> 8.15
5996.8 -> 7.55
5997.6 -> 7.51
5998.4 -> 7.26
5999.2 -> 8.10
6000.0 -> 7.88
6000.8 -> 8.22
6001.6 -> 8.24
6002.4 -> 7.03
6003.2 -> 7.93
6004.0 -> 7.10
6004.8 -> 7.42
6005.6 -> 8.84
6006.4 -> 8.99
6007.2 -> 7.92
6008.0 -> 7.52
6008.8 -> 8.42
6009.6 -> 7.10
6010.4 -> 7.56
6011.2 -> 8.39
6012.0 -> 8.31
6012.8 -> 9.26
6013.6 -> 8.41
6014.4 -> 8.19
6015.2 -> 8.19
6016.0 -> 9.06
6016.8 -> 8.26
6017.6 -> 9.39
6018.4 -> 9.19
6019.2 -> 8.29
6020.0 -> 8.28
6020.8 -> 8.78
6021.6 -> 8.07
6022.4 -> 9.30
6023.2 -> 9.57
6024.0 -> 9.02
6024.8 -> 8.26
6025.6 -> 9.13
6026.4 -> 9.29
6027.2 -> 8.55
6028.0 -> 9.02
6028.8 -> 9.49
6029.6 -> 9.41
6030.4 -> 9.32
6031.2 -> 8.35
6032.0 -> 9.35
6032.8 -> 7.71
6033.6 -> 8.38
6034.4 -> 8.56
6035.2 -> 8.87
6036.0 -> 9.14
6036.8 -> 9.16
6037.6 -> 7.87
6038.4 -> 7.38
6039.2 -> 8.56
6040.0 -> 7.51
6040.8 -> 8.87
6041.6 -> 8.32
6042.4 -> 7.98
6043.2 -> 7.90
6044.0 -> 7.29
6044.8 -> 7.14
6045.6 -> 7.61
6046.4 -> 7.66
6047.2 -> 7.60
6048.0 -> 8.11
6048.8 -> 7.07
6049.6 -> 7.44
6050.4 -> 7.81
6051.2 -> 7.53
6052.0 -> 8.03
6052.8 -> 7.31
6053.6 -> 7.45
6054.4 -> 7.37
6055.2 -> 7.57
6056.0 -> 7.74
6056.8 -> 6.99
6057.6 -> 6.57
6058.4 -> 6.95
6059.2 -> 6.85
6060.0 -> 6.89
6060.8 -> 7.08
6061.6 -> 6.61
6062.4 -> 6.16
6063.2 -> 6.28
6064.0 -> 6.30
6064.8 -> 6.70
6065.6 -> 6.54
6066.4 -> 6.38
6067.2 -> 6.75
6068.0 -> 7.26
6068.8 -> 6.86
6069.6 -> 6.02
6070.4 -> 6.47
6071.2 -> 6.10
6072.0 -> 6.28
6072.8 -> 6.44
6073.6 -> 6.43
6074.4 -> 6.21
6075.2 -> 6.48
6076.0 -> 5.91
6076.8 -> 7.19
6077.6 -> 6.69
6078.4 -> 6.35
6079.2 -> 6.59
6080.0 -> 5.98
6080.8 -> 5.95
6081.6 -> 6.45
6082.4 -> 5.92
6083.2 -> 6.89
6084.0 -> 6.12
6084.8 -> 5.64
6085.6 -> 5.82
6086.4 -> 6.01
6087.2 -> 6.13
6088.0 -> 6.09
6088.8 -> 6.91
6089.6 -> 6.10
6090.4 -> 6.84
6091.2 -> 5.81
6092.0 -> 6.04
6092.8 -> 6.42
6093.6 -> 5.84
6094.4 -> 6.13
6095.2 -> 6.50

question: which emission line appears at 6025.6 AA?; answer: Mg II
